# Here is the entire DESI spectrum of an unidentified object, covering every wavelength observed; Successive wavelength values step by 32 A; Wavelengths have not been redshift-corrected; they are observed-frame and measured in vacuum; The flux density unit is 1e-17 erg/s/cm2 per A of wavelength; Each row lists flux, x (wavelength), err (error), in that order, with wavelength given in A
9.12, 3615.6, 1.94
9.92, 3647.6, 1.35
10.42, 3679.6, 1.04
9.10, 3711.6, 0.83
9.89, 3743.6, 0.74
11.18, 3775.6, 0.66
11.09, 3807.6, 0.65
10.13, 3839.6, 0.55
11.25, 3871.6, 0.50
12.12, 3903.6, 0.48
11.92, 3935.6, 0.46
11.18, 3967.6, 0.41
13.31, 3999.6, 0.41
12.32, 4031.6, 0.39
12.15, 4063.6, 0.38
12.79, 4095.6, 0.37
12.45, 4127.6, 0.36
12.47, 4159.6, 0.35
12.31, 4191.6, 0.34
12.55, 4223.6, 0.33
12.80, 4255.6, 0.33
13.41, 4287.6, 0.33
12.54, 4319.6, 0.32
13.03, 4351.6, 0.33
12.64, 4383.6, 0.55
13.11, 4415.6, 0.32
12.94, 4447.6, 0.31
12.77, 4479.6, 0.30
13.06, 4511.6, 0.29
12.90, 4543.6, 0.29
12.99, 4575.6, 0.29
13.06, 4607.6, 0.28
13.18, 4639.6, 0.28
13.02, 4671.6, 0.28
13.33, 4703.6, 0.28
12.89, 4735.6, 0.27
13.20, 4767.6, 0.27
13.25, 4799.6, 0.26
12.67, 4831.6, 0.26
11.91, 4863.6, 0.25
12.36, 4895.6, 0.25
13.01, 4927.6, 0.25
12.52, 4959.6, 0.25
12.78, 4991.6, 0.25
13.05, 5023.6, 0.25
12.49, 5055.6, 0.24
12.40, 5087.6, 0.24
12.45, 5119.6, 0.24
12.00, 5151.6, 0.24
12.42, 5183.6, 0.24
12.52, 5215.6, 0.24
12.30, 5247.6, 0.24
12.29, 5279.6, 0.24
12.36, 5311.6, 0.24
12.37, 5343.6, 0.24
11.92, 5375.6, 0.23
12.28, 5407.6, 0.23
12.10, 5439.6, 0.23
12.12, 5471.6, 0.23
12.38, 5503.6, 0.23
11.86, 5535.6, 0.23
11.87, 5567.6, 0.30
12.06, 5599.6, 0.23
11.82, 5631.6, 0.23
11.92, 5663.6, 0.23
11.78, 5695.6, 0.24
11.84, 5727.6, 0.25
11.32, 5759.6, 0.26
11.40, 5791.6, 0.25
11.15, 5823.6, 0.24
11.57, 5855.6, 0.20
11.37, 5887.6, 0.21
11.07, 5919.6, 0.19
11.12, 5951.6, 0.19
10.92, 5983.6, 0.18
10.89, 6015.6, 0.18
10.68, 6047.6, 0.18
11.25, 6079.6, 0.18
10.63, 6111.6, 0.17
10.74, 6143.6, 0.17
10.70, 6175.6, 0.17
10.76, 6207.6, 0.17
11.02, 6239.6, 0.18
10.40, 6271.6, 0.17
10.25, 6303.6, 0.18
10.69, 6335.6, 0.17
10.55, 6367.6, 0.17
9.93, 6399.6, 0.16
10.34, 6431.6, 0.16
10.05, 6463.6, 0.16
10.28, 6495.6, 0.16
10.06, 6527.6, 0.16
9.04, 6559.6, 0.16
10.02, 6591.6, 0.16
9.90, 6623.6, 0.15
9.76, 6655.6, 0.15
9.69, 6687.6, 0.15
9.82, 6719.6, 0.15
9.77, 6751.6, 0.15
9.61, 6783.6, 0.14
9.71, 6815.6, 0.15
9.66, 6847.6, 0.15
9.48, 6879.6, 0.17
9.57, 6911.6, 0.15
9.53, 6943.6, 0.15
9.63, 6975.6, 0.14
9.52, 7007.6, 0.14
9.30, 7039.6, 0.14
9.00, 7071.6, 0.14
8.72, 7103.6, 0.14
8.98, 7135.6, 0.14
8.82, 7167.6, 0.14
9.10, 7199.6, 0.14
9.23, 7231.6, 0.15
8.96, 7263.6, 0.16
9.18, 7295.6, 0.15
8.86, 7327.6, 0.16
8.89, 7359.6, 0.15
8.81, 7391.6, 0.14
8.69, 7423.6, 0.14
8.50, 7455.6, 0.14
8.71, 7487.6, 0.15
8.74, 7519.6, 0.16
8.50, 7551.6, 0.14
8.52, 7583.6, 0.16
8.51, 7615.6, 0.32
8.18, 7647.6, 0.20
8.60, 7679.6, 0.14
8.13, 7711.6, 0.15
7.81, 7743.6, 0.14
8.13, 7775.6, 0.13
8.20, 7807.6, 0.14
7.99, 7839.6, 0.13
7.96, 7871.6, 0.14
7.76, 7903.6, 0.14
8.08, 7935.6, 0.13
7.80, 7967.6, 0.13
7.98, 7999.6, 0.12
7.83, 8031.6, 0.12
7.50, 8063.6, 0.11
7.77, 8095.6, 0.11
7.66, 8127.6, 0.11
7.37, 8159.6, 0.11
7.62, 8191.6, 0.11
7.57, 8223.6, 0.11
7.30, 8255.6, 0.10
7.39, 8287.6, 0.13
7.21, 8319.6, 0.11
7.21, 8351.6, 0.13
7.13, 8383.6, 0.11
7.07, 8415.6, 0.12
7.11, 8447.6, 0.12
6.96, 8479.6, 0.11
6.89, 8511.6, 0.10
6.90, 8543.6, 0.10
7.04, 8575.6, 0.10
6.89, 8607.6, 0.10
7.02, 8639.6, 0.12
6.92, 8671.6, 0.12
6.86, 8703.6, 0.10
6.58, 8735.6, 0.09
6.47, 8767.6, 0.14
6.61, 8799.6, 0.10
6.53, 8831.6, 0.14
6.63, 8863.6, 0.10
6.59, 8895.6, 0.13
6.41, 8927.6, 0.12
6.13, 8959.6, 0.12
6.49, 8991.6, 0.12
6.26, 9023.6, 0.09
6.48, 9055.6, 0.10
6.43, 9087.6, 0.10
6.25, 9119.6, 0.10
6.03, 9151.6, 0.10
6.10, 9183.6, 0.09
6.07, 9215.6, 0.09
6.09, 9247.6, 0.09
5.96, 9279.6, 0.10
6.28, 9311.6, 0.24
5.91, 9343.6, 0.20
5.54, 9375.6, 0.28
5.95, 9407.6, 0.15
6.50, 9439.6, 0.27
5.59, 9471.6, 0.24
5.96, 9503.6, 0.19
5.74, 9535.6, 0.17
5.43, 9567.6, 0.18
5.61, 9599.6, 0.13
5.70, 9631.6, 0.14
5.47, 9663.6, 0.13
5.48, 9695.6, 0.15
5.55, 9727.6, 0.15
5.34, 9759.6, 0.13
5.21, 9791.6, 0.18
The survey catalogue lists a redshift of 0.00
